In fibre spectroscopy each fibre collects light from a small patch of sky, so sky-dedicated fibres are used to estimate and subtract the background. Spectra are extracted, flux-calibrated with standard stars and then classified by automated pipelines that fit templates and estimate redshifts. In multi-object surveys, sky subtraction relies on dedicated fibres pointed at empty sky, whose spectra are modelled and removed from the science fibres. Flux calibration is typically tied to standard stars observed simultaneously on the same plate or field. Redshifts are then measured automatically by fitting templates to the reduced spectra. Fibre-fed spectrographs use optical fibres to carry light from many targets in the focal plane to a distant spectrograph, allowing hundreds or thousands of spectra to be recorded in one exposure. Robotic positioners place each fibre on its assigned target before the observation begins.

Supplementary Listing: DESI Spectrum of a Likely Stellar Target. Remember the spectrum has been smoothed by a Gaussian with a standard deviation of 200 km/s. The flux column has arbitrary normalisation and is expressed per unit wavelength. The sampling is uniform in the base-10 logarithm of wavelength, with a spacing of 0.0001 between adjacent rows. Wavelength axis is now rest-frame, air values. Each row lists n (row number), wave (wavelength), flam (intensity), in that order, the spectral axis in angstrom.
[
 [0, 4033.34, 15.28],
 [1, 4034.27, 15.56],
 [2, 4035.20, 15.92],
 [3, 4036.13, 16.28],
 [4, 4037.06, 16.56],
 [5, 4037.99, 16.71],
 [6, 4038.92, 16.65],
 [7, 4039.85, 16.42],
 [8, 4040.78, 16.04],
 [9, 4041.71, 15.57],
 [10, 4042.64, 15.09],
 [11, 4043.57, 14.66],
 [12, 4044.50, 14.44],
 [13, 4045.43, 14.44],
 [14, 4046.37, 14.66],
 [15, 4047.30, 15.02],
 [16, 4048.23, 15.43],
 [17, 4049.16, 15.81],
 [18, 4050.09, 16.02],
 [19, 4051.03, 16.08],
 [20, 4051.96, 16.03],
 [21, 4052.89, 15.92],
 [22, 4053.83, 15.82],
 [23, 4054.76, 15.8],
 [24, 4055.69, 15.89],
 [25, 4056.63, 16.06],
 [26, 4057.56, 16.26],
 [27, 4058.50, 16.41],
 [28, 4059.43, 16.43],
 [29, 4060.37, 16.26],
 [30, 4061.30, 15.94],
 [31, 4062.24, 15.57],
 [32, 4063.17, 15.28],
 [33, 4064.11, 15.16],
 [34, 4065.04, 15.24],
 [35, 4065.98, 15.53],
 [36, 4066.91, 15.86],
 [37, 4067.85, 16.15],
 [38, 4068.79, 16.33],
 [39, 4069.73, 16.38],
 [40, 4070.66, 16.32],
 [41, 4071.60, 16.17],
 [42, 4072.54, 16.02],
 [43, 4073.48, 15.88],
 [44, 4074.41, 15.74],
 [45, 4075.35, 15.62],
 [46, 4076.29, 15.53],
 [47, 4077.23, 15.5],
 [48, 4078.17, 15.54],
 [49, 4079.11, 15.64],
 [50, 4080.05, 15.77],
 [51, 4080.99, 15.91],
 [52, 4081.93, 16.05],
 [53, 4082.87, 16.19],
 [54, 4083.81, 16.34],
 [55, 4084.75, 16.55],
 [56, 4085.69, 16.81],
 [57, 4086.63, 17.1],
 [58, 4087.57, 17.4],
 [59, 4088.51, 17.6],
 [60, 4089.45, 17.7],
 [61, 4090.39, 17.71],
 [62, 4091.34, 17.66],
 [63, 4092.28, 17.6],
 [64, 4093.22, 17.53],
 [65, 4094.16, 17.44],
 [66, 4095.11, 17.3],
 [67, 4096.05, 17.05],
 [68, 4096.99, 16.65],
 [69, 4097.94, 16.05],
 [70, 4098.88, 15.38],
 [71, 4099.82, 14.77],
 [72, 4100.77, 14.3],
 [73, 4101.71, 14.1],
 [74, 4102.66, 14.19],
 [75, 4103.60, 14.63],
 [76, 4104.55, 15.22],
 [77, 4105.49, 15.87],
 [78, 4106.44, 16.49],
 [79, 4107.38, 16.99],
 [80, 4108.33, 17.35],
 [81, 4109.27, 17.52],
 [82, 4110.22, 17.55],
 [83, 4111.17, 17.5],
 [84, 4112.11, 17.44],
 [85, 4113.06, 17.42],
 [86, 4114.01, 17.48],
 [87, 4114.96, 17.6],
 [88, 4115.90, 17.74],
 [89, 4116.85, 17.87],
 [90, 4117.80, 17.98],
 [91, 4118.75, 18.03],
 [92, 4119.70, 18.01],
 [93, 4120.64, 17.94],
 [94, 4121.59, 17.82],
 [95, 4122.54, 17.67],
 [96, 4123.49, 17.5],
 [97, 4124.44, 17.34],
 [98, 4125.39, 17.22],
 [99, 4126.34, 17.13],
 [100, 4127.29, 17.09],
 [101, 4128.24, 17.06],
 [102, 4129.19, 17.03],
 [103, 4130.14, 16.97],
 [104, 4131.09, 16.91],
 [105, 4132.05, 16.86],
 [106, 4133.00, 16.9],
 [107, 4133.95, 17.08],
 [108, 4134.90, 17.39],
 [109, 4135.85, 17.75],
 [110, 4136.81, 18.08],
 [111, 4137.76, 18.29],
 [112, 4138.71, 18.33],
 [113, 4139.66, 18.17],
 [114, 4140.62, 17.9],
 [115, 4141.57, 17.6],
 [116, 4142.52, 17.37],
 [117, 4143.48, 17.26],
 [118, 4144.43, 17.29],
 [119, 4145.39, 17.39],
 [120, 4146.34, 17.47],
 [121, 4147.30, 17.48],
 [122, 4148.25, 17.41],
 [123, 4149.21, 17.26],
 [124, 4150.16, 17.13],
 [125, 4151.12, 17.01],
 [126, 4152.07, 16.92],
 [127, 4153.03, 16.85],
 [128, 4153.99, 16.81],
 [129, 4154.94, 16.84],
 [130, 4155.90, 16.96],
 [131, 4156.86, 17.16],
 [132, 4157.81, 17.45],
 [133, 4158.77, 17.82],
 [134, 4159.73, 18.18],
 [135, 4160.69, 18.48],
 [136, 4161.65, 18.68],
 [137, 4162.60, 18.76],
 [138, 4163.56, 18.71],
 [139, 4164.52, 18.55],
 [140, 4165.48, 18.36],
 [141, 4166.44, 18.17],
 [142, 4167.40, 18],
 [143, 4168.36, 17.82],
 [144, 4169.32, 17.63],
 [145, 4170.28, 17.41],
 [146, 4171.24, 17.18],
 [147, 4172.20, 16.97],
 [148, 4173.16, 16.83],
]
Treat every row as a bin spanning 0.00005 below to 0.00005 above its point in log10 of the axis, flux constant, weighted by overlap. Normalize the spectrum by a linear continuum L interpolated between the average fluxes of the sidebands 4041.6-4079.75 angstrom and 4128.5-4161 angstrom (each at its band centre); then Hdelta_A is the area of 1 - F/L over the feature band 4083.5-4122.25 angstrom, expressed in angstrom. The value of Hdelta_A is -0.8 angstrom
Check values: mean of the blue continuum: 15.7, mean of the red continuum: 17.4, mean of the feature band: 16.9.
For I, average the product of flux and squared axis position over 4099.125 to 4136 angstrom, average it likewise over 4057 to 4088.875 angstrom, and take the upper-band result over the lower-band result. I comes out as 1.1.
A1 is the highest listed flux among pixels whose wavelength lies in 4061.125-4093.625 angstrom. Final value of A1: 17.71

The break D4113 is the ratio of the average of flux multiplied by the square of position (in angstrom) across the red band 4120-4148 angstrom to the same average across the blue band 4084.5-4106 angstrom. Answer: 1.09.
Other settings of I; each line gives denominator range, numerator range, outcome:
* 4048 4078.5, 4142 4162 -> 1.14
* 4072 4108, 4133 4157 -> 1.10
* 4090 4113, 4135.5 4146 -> 1.10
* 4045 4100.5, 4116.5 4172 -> 1.13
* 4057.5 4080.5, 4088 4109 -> 1.05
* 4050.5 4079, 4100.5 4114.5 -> 1.05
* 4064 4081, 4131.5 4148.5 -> 1.15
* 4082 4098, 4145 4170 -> 1.07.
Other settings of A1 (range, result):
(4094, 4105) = 17.44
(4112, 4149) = 18.33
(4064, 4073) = 16.38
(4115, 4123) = 18.03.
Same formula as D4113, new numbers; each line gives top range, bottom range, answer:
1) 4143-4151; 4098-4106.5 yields 1.18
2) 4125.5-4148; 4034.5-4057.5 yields 1.16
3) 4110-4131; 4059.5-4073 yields 1.13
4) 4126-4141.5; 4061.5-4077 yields 1.14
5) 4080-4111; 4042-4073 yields 1.07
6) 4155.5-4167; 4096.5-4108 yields 1.21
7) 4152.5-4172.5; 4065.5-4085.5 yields 1.16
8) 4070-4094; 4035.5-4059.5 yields 1.06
